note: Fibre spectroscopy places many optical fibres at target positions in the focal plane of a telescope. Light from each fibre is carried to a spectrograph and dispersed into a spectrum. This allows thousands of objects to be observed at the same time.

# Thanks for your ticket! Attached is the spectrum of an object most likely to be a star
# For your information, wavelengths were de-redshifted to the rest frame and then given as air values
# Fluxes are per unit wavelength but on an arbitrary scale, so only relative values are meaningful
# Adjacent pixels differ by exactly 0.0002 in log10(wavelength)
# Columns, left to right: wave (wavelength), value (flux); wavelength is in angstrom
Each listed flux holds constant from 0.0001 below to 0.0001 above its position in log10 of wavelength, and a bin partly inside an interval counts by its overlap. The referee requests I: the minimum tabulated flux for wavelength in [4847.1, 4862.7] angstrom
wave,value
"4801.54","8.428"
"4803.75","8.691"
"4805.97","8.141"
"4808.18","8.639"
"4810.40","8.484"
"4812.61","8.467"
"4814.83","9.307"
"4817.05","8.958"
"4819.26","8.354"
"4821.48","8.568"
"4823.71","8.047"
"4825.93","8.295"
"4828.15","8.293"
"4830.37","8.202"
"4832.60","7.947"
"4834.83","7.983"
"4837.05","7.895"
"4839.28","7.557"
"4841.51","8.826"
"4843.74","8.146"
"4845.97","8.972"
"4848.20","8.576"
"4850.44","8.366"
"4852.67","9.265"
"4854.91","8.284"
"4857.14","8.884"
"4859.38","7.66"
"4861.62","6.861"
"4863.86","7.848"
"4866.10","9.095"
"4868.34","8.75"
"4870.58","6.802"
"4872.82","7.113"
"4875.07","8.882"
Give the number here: 6.861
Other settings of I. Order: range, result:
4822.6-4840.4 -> 7.557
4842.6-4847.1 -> 8.146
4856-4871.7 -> 6.802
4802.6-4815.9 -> 8.141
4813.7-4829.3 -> 8.047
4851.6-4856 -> 8.284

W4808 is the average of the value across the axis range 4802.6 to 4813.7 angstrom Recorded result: 8.48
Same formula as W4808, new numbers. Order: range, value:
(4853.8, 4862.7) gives 7.93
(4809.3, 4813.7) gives 8.49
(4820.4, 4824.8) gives 8.29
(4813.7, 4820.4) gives 8.87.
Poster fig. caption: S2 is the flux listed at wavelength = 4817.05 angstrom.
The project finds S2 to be 8.958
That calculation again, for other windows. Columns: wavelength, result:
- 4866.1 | 9.095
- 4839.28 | 7.557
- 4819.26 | 8.354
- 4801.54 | 8.428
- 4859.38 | 7.66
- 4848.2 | 8.576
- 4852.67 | 9.265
